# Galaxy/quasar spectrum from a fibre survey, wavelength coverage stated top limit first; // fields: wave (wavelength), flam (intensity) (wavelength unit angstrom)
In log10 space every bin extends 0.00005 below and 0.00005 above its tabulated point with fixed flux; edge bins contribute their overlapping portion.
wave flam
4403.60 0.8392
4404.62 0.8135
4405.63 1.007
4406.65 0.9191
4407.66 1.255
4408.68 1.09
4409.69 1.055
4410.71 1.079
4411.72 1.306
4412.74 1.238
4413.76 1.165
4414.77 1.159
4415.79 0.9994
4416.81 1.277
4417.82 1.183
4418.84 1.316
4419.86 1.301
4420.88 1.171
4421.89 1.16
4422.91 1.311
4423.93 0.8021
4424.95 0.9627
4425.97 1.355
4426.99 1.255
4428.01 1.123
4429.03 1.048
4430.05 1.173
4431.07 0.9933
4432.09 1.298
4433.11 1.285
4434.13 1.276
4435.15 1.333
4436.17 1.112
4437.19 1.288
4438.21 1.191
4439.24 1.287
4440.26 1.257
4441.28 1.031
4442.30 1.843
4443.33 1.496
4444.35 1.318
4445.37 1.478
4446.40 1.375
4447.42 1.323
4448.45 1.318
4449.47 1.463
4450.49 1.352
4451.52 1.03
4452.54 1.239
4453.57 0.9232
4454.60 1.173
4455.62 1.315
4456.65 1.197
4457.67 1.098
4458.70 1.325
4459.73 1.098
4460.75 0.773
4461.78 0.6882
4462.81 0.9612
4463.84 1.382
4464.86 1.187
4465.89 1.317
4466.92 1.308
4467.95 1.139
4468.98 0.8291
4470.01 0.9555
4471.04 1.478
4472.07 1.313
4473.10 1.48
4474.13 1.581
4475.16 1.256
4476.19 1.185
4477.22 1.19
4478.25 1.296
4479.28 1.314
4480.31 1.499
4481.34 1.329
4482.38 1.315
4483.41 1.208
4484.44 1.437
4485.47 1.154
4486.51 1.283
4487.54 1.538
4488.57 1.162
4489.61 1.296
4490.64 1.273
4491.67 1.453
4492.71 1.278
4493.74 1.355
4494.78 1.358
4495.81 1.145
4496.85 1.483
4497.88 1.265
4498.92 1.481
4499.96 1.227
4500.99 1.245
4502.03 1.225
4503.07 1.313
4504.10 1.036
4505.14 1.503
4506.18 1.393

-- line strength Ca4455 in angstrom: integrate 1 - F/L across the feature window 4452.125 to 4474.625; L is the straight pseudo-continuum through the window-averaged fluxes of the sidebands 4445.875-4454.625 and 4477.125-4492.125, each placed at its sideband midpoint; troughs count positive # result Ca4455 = 1.9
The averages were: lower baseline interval 1.25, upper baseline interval 1.32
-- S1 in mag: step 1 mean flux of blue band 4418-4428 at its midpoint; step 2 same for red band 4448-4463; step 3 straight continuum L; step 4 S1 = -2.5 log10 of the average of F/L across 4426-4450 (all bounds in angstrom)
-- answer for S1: -0.12 mag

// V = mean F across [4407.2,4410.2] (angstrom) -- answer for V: 1.13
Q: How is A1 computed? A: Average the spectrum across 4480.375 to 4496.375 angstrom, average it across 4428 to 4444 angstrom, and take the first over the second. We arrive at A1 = 1.04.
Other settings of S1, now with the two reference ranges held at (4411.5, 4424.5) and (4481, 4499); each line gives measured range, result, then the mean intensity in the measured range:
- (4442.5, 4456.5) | -0.05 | 1.3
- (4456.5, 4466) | 0.16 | 1.09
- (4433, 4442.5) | -0.05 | 1.27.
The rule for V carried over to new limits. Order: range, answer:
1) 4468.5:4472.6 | 1.15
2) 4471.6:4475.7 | 1.41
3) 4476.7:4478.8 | 1.25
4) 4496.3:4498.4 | 1.37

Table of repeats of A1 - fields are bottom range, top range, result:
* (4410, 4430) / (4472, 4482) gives 1.15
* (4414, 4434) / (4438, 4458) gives 1.10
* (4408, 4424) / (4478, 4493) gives 1.13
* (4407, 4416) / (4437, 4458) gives 1.12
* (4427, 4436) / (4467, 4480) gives 1.05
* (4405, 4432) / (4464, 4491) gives 1.12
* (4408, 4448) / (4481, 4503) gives 1.07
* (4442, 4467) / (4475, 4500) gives 1.07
